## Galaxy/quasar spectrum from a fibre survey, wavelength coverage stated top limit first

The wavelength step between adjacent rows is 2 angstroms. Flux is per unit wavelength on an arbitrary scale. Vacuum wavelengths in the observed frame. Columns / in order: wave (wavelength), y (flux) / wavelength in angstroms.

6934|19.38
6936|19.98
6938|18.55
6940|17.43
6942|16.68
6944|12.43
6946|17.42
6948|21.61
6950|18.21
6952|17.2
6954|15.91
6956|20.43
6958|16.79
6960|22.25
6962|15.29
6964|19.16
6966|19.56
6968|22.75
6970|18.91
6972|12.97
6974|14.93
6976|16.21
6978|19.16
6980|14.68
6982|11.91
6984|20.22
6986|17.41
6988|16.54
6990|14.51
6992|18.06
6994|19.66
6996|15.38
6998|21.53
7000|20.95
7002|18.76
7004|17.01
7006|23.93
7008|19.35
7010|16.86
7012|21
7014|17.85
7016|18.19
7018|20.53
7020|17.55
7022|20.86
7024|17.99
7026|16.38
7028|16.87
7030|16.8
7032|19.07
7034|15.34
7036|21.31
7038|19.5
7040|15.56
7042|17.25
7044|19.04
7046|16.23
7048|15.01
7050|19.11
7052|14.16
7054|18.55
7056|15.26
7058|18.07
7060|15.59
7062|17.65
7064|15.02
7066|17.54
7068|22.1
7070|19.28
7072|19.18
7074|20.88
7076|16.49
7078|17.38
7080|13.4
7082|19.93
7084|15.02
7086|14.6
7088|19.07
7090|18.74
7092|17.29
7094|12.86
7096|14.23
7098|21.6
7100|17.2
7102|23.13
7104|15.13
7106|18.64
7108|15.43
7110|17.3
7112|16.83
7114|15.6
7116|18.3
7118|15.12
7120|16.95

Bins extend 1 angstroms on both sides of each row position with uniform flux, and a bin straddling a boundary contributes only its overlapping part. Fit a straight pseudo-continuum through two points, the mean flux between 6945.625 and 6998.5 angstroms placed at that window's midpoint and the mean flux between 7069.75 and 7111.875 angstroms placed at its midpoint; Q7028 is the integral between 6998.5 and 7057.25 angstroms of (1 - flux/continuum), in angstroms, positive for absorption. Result -2.03 angstroms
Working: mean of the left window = 17.7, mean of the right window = 17.4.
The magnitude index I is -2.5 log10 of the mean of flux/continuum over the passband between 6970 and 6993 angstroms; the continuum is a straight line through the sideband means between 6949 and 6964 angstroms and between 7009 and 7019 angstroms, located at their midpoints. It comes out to 0.14 mag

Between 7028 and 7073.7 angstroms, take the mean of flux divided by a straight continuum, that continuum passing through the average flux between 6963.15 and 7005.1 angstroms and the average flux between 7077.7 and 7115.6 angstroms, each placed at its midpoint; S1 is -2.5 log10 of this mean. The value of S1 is -0.02 mag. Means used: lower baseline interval 17.6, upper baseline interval 17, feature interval 17.6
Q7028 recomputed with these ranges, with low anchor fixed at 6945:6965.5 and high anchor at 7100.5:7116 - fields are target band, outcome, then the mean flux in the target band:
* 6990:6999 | 0.00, 18.2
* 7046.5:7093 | 0.99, 17.3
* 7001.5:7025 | -1.40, 19.2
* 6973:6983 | 1.60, 15.4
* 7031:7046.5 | -0.04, 18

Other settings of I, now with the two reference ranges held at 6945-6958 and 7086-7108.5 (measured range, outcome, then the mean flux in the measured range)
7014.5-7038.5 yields -0.026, 18.3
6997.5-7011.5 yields -0.099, 19.8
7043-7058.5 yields 0.054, 16.9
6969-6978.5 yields 0.121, 16.3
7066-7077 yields -0.103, 19.4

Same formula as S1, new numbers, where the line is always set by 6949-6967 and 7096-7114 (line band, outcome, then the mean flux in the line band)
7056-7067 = 0.08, 16.6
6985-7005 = 0.01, 18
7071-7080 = 0.00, 17.9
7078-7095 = 0.09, 16.4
